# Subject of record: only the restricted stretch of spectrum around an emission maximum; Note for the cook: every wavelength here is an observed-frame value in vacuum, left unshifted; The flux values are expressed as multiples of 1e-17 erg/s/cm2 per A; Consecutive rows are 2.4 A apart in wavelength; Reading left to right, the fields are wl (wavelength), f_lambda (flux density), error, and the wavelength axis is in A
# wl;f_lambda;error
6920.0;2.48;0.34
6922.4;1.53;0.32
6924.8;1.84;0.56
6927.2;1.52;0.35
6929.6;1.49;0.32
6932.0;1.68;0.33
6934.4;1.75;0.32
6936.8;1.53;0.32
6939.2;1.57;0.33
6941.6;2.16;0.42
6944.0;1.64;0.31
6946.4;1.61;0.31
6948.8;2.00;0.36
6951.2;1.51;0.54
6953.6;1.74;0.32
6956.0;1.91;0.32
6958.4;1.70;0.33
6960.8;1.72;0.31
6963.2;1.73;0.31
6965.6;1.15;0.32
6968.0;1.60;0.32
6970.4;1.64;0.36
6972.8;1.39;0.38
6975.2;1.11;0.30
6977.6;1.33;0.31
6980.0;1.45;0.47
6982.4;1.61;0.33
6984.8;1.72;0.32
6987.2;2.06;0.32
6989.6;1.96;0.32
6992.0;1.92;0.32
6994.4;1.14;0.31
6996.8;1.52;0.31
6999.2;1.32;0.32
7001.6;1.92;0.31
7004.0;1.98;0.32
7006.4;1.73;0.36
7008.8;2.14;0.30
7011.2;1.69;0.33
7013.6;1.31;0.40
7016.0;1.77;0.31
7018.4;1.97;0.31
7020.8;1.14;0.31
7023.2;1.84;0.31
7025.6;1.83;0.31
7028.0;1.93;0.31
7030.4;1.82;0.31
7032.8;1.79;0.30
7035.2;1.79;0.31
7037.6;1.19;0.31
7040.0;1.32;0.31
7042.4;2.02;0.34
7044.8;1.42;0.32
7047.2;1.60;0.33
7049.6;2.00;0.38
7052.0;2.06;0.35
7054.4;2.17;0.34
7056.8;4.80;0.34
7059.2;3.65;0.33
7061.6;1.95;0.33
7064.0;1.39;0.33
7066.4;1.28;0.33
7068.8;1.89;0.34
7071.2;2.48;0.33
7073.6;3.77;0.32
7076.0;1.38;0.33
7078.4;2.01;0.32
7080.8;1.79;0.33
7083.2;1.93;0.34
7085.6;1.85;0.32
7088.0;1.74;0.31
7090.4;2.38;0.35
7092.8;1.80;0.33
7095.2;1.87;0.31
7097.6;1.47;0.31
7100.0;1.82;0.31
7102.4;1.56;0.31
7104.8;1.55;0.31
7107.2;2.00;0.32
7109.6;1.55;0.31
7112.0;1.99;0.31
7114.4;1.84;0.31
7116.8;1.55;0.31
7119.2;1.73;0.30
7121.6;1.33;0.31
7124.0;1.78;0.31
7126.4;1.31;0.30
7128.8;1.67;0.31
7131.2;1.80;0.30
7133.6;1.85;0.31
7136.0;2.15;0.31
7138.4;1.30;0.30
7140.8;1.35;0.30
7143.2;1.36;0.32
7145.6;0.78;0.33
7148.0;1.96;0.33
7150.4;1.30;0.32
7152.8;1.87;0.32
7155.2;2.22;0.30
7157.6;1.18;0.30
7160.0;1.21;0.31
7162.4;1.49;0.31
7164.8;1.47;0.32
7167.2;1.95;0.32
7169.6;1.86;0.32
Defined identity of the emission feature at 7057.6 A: [S II] 6716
